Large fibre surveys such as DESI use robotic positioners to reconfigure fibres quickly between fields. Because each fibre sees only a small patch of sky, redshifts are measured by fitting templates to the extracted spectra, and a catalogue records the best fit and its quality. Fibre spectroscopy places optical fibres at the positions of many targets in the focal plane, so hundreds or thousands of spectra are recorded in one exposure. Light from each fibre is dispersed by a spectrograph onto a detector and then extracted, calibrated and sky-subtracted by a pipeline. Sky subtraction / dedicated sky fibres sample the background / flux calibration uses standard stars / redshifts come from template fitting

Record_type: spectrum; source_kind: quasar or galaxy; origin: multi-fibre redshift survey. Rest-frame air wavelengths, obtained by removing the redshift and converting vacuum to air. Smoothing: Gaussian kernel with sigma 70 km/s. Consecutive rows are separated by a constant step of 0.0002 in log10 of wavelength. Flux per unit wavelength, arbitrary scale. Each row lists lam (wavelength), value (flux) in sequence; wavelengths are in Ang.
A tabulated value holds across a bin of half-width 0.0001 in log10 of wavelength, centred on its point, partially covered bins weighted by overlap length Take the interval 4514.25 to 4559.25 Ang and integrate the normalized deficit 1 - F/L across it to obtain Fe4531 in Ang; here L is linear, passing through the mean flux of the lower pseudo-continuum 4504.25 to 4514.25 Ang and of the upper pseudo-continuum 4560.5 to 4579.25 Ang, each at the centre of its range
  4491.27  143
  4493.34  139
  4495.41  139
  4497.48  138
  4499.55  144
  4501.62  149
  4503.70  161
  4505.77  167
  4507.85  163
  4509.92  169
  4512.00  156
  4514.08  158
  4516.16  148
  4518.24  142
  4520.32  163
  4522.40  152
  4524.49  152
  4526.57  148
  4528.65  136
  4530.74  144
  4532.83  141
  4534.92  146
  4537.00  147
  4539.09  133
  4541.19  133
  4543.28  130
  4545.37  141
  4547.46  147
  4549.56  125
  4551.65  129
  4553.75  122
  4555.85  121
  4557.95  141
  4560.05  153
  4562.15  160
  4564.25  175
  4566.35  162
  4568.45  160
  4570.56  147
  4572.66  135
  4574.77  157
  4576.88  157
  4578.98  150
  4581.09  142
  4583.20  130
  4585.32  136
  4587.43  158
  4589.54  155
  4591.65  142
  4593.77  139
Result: 5.5 Ang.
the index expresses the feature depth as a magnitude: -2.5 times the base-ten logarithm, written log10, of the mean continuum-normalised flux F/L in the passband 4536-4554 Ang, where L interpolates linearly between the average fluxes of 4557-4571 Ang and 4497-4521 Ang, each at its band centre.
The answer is 0.16 mag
